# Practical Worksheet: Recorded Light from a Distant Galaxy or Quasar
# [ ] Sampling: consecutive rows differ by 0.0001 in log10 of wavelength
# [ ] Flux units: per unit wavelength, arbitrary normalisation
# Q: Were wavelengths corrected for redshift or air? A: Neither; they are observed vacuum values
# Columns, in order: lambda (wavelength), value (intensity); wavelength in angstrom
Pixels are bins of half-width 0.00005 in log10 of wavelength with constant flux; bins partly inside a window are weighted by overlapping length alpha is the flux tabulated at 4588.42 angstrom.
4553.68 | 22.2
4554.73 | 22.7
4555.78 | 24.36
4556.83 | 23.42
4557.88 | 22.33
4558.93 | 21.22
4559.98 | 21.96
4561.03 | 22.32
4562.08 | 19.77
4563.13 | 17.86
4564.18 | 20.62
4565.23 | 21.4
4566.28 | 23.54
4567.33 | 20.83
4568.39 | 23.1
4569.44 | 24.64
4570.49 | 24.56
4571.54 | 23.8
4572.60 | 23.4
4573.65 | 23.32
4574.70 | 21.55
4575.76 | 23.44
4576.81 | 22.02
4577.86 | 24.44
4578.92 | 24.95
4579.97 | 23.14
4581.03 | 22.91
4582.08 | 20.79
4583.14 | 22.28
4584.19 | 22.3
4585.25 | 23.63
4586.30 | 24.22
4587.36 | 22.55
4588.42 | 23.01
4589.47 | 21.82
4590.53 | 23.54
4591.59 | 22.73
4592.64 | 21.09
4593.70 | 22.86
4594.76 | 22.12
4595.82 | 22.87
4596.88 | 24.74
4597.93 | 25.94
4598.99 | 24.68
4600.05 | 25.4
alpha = 23.01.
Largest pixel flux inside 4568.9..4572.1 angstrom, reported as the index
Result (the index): 24.64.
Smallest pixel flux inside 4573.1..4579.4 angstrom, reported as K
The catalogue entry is 21.55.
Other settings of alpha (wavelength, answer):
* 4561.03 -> 22.32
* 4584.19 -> 22.3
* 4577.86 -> 24.44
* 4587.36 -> 22.55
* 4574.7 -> 21.55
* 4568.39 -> 23.1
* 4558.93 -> 21.22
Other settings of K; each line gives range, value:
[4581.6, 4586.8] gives 20.79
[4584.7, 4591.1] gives 21.82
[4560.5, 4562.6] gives 19.77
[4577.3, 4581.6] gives 22.91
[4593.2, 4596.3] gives 22.12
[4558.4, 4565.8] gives 17.86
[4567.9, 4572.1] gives 23.1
